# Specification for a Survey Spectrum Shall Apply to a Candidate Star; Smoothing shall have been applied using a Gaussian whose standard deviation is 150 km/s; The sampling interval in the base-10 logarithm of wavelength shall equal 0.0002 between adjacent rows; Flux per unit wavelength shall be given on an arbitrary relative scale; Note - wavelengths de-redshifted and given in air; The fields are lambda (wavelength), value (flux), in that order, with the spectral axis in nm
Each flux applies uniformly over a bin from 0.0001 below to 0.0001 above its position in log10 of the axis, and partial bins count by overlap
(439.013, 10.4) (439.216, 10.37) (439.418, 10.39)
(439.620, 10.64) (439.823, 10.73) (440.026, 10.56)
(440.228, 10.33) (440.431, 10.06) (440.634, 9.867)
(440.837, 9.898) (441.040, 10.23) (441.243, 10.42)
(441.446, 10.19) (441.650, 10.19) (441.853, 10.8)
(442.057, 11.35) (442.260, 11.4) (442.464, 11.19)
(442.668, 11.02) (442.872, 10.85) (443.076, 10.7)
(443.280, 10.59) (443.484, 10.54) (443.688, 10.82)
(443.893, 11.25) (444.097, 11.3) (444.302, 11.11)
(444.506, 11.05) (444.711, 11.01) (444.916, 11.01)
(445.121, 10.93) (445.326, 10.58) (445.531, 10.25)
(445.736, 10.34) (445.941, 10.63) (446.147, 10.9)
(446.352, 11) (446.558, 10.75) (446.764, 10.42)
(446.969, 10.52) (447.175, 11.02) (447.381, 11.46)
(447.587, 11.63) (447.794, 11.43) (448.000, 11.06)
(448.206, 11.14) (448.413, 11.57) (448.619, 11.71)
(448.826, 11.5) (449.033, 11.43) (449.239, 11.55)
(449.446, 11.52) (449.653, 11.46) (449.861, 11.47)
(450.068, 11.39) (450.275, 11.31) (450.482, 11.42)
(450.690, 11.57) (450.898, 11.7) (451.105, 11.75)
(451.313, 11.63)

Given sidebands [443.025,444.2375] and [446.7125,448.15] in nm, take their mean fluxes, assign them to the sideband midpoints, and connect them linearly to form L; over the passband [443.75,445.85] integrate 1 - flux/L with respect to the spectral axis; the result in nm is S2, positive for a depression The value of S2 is 0.013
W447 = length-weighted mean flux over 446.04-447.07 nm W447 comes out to 10.7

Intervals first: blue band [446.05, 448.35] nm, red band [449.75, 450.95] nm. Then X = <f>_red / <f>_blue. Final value 1.04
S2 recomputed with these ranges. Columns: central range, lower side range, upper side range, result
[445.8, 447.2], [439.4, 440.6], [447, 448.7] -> 0.06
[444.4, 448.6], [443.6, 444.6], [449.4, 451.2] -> 0.12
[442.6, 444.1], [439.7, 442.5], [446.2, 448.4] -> -0.02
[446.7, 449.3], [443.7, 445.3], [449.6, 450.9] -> 0.01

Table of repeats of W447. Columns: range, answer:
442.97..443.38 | 10.6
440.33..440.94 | 9.94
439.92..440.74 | 10.2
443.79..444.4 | 11.2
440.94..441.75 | 10.3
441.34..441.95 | 10.4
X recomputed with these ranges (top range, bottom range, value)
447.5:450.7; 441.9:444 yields 1.04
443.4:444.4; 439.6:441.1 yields 1.07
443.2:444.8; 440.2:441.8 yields 1.08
